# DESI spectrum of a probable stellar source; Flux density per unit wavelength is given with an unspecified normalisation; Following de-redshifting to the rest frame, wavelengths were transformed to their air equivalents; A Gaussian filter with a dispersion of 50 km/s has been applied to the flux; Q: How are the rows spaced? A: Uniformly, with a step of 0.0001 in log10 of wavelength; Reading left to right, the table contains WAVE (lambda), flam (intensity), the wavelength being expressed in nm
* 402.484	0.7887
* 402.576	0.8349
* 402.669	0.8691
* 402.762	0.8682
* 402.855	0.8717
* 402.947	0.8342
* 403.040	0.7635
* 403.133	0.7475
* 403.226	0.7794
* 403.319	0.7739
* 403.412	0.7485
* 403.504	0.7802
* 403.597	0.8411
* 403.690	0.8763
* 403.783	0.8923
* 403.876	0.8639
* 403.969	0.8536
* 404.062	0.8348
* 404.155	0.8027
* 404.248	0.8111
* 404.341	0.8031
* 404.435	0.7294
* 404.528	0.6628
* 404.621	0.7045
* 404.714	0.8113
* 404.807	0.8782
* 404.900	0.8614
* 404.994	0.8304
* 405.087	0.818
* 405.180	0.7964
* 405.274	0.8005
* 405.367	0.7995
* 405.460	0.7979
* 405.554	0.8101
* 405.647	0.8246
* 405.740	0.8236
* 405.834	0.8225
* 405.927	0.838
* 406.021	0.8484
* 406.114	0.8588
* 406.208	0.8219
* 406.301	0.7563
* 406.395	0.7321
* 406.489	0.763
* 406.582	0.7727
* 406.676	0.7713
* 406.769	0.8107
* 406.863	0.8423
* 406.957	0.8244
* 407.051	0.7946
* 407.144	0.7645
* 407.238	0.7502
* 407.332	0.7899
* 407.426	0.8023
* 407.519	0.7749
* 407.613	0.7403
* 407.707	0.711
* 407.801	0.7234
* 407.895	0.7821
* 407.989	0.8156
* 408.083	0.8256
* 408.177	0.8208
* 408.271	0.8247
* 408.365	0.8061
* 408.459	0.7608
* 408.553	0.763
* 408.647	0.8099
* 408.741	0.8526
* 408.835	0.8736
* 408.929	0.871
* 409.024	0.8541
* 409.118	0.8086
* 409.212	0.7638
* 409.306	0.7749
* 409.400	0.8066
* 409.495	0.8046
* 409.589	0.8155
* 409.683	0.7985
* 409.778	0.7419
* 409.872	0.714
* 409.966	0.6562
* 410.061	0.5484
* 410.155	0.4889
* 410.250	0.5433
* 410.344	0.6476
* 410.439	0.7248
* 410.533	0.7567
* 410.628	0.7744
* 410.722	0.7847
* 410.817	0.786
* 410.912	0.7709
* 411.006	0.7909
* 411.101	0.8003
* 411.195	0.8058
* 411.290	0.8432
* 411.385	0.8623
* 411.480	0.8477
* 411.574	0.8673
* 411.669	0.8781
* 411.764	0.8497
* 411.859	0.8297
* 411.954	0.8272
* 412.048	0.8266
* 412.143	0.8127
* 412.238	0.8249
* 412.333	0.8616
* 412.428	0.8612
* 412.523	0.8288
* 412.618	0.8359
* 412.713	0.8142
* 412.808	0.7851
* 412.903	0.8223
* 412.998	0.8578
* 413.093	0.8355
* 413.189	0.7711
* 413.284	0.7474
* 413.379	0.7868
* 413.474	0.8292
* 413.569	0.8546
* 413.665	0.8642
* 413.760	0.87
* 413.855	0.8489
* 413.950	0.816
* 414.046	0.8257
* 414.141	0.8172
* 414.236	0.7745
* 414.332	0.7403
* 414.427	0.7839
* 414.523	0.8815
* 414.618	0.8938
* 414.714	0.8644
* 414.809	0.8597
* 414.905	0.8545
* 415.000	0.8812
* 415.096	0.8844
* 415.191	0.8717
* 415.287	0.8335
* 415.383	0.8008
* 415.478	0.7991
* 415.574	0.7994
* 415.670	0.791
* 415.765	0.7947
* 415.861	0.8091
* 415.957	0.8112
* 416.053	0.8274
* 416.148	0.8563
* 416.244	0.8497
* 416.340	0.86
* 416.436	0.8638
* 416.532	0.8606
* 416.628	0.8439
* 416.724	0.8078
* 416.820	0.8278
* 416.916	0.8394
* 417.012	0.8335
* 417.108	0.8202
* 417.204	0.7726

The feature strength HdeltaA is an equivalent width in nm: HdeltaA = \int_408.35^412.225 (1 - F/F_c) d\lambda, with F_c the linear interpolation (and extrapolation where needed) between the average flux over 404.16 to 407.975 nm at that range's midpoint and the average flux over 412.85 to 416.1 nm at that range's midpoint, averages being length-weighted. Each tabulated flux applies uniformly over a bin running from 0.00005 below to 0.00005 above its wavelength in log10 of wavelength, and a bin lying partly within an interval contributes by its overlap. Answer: 0.14 nm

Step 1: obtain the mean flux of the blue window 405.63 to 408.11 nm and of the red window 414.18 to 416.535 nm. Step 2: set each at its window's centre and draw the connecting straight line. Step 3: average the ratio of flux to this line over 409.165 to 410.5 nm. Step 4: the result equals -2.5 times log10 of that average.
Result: 0.15 mag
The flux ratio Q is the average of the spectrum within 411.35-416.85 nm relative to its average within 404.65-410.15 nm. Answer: 1.1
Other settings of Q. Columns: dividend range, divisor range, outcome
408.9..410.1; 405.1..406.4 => 0.94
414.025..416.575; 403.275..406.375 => 1.03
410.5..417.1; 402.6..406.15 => 1.02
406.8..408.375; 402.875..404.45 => 0.97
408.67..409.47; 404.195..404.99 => 1.05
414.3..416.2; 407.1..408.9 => 1.05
